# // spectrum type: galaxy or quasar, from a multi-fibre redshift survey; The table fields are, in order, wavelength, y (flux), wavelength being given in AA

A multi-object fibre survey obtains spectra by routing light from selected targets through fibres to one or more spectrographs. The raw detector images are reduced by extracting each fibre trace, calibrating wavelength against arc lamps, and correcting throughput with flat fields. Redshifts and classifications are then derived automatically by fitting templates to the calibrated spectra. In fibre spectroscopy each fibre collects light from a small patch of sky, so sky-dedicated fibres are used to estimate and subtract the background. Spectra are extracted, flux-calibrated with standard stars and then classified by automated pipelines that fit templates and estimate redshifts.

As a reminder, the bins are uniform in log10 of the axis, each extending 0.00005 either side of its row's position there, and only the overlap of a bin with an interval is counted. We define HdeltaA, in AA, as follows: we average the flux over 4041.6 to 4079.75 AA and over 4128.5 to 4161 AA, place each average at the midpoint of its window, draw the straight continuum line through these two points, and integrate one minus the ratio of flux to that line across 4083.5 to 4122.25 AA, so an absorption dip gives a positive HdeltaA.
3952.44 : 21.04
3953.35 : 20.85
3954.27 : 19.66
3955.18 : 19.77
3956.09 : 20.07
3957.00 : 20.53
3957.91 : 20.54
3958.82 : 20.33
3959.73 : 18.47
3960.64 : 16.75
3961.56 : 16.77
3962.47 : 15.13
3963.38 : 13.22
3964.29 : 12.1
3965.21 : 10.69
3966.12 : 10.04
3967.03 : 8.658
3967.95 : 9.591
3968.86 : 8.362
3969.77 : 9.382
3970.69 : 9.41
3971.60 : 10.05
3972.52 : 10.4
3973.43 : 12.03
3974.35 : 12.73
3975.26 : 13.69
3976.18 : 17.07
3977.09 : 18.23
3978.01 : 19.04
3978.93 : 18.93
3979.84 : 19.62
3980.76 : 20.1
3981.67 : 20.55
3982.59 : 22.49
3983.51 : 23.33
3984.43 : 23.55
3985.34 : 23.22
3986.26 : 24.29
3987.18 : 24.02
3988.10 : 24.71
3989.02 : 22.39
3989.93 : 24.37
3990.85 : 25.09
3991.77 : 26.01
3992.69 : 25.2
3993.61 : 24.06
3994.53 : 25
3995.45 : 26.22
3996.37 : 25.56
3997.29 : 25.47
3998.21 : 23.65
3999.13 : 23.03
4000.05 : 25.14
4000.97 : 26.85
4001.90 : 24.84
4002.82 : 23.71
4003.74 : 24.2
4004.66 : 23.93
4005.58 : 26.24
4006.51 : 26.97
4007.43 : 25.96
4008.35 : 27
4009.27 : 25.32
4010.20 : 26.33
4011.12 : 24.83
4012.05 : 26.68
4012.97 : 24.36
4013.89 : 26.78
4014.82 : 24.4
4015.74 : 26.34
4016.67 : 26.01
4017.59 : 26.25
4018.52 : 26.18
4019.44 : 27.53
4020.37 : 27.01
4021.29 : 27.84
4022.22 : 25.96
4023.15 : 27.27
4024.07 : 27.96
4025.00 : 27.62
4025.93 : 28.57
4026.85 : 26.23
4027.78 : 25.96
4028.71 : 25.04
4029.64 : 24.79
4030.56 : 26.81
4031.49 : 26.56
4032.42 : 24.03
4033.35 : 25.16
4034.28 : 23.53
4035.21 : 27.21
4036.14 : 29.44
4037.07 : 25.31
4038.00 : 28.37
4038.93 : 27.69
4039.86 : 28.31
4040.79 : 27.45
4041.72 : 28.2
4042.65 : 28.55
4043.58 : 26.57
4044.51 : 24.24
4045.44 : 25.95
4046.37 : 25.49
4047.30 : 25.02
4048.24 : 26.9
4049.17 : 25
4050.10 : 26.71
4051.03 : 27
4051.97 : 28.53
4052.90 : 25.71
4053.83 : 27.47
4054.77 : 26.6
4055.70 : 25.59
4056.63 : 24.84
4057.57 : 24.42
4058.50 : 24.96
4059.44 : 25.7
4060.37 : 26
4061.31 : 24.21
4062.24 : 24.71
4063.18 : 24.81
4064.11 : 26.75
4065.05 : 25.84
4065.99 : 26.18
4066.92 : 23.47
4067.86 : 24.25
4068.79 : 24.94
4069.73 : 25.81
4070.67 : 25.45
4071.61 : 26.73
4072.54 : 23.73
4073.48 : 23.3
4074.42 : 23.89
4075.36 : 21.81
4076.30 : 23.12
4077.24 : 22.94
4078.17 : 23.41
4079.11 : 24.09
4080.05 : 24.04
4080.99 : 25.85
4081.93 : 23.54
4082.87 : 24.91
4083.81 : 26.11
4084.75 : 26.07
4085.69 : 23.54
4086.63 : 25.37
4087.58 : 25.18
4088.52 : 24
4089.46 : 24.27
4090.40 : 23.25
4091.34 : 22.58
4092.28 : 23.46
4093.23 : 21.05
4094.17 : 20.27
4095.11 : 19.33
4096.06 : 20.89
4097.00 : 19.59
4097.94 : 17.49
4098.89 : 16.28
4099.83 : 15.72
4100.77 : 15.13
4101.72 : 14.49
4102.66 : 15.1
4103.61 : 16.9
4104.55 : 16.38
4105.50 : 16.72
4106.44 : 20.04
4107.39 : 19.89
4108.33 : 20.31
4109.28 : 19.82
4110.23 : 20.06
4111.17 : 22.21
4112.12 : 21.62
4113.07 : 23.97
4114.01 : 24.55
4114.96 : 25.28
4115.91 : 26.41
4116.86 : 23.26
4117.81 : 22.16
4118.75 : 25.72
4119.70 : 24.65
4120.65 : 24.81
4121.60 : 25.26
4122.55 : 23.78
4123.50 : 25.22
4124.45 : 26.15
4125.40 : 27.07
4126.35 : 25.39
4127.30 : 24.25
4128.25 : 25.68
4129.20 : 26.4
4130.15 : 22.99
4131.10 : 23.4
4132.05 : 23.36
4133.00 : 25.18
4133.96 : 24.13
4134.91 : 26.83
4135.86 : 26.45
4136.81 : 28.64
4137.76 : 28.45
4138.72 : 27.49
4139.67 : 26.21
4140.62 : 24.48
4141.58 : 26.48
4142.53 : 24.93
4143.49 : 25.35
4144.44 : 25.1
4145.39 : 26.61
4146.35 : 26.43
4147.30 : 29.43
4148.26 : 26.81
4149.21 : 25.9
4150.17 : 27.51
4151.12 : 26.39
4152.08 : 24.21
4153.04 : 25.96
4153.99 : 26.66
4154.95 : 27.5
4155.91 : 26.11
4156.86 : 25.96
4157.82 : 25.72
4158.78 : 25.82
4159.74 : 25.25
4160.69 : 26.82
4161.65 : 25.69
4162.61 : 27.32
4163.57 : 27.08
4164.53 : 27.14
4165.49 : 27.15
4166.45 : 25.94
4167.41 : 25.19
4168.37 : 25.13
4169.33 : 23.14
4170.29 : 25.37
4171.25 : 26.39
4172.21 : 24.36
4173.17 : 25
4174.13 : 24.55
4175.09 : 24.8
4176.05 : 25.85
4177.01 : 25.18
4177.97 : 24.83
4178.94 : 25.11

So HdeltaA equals 6.39 AA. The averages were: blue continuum 25.3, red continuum 26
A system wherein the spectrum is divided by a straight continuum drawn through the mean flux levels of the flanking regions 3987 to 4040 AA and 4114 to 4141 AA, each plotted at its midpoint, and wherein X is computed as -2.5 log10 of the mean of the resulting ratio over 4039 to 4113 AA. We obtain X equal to 0.094 mag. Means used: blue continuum 25.8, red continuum 25.3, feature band 23.4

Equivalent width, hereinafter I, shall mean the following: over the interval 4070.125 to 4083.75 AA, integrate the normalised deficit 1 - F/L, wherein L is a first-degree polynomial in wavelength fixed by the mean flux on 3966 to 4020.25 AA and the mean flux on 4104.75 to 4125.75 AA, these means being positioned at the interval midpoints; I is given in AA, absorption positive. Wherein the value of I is -0.91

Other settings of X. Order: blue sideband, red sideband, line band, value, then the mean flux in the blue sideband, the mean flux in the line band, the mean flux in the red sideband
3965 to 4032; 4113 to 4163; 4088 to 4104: 0.26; 22.4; 19.4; 25.7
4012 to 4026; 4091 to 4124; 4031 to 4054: -0.06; 26.6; 26.6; 20.9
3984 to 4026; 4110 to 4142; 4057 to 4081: 0.03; 25.5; 24.6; 25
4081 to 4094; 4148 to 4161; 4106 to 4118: 0.12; 24.1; 22.3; 26.2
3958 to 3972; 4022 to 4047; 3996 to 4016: -0.21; 12.8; 25.3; 26.6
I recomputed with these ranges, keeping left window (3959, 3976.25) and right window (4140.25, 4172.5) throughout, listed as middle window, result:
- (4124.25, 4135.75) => -0.5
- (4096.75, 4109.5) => 2.8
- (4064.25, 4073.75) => -2.6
